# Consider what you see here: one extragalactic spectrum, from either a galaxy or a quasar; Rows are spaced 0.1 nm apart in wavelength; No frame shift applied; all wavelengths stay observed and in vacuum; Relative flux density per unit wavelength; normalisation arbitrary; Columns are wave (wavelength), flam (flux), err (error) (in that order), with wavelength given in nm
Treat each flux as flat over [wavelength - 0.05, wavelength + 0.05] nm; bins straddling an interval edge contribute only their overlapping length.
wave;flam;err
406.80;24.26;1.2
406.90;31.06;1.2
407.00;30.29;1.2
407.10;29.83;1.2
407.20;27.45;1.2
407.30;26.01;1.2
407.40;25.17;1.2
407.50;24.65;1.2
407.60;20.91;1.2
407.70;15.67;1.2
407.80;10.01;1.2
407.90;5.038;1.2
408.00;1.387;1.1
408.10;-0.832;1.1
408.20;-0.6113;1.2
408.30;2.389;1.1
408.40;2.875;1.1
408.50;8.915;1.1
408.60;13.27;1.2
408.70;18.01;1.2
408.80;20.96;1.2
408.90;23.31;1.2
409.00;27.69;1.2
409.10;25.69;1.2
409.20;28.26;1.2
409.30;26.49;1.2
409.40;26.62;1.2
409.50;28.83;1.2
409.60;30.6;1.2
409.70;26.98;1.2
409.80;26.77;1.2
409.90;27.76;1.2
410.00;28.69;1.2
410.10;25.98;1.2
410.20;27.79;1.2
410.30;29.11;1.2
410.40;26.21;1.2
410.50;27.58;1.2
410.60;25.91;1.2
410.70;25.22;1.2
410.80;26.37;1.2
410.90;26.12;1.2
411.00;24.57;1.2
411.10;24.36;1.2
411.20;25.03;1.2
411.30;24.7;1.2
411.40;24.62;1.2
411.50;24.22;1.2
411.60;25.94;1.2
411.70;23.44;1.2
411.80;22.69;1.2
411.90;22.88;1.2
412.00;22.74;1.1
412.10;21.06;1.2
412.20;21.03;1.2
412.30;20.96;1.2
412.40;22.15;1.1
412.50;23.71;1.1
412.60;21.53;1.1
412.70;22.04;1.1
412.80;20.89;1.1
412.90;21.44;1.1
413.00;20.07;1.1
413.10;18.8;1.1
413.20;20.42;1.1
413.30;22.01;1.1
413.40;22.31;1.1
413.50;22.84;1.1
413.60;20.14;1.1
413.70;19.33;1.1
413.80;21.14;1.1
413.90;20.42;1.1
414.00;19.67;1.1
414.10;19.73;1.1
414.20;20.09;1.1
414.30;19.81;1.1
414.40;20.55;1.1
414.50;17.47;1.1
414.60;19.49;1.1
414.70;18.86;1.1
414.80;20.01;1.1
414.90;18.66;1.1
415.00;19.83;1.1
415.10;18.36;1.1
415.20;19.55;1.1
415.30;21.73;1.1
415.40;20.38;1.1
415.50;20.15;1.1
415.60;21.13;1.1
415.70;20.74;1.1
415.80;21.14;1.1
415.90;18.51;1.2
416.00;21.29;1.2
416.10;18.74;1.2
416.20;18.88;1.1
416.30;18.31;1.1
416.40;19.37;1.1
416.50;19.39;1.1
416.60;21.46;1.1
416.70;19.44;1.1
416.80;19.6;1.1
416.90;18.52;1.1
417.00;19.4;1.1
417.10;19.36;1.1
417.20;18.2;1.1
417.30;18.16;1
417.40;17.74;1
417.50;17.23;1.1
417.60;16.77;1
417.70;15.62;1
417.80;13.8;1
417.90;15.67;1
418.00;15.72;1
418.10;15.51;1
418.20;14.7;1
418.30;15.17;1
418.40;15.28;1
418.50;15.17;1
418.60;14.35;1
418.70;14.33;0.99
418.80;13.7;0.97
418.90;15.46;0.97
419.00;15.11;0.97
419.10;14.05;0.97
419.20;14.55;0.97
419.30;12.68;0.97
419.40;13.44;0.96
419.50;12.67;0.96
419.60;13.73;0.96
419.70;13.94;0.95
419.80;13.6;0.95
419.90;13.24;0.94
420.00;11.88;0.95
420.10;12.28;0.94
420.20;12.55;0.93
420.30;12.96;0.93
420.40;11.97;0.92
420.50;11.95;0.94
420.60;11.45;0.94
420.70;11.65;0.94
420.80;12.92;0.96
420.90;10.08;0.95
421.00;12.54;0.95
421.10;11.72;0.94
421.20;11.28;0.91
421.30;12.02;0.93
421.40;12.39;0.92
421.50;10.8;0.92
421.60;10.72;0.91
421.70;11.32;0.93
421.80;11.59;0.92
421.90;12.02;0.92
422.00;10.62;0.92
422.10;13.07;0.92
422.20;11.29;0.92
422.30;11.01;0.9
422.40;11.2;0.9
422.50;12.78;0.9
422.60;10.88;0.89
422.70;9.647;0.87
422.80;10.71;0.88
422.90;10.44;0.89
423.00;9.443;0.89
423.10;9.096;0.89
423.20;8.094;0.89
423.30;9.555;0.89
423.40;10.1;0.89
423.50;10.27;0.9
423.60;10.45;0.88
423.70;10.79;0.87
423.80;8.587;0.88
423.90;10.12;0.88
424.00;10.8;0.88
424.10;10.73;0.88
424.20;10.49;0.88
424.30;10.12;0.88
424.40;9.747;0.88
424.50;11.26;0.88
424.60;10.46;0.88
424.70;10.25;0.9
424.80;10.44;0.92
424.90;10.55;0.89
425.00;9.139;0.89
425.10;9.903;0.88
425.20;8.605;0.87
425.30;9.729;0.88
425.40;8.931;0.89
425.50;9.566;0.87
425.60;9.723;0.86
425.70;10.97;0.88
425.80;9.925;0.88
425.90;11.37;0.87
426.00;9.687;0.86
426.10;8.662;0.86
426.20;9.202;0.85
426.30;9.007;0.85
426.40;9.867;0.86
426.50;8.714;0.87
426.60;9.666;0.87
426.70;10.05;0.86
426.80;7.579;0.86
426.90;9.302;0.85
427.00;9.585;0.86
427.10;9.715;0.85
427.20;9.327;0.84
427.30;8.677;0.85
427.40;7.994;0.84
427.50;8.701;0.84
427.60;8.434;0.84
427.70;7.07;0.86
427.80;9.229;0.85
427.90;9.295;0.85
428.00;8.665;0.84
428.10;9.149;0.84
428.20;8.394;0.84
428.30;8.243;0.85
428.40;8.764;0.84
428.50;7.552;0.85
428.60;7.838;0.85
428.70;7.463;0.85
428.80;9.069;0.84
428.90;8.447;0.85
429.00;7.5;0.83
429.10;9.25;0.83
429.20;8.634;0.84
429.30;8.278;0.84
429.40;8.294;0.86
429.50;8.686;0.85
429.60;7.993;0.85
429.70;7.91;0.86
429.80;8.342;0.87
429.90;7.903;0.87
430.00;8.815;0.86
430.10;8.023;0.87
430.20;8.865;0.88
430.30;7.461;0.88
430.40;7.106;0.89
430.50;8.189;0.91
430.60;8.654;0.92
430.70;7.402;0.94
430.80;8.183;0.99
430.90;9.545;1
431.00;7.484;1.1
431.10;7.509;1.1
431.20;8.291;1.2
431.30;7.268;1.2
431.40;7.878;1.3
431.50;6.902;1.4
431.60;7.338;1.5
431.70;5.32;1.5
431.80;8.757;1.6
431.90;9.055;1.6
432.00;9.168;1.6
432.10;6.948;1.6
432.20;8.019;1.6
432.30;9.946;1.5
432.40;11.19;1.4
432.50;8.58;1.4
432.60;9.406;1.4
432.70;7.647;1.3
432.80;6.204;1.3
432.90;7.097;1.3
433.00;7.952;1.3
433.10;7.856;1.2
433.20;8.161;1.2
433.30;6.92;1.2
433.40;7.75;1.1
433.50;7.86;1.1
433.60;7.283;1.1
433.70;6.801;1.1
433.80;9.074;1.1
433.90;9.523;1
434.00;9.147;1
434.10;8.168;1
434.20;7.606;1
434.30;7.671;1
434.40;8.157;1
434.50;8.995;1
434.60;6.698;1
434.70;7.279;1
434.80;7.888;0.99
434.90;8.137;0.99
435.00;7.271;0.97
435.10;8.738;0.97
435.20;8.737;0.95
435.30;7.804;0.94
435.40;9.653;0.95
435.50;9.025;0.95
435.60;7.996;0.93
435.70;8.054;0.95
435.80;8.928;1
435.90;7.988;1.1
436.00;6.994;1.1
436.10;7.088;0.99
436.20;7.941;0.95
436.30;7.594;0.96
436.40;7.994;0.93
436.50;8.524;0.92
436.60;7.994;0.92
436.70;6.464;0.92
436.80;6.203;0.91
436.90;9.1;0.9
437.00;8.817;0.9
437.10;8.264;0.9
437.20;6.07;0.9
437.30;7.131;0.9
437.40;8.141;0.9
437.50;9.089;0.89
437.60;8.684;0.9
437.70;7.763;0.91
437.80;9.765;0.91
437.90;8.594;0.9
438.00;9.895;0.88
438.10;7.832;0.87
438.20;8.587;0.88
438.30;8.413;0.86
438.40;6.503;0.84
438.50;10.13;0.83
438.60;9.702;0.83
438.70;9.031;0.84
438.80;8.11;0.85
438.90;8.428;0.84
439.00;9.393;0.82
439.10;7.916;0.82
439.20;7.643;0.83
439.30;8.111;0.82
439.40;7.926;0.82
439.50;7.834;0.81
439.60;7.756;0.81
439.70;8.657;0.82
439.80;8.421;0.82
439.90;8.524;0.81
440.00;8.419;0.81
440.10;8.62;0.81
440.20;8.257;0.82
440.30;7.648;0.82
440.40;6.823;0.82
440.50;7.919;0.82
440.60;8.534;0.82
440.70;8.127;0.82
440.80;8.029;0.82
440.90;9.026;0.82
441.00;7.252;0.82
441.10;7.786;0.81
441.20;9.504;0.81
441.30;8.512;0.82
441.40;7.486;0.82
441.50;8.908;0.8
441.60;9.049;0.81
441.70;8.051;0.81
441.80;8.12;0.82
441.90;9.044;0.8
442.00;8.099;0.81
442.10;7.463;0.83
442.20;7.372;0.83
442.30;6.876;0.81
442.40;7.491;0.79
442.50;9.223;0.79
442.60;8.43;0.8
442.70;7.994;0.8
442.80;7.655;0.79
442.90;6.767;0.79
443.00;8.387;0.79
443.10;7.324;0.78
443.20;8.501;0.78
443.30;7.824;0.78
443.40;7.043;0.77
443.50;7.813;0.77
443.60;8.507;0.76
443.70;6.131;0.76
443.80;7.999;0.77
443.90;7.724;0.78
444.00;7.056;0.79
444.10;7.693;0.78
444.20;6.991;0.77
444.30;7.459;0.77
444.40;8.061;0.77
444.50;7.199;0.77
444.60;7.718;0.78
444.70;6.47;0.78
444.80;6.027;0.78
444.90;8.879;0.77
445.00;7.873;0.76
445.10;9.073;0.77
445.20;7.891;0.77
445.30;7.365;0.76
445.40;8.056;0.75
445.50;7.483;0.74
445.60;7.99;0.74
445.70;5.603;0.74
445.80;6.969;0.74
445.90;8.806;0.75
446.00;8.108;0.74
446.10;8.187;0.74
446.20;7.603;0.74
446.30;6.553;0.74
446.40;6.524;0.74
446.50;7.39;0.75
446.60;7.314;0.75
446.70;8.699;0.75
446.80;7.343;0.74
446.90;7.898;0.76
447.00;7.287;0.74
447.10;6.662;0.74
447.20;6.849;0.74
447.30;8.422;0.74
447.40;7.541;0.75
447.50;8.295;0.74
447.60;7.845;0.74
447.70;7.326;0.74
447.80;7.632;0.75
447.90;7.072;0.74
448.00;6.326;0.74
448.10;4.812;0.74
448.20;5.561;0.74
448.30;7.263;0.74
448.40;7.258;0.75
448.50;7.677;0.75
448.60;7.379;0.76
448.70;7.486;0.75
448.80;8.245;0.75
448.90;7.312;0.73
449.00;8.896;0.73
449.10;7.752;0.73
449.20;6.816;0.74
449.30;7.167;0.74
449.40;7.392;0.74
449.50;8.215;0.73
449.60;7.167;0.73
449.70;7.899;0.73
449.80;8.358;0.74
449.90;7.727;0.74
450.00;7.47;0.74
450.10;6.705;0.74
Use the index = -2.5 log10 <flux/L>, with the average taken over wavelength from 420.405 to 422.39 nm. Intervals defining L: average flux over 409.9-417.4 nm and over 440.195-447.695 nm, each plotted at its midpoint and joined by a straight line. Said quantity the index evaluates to 0.48 mag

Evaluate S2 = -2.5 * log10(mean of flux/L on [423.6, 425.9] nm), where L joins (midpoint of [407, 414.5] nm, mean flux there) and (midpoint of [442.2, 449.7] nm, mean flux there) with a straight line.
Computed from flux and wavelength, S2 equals 0.50 mag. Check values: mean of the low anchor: 21.5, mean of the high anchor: 7.51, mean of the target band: 10.1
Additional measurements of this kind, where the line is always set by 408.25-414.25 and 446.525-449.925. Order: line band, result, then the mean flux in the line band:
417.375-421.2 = 0.369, 13.8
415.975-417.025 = 0.058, 19.5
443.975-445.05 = 0.207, 7.41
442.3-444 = 0.224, 7.75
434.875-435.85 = 0.447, 8.44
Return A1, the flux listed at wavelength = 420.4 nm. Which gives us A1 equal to 11.97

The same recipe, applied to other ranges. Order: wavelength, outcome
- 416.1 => 18.74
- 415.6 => 21.13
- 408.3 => 2.389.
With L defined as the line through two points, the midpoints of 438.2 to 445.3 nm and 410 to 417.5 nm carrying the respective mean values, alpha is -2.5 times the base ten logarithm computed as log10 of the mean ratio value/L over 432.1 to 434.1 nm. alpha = 0.43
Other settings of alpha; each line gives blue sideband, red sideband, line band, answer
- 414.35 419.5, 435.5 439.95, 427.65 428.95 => 0.43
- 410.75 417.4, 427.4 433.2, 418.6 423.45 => 0.28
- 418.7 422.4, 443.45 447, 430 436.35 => 0.23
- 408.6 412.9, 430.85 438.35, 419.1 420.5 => 0.37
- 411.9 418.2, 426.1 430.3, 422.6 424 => 0.28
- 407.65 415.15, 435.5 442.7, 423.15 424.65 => 0.44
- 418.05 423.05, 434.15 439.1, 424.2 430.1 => 0.19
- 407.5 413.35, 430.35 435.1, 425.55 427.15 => 0.23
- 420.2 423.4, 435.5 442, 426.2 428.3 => 0.15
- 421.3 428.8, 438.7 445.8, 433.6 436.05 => 0.07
